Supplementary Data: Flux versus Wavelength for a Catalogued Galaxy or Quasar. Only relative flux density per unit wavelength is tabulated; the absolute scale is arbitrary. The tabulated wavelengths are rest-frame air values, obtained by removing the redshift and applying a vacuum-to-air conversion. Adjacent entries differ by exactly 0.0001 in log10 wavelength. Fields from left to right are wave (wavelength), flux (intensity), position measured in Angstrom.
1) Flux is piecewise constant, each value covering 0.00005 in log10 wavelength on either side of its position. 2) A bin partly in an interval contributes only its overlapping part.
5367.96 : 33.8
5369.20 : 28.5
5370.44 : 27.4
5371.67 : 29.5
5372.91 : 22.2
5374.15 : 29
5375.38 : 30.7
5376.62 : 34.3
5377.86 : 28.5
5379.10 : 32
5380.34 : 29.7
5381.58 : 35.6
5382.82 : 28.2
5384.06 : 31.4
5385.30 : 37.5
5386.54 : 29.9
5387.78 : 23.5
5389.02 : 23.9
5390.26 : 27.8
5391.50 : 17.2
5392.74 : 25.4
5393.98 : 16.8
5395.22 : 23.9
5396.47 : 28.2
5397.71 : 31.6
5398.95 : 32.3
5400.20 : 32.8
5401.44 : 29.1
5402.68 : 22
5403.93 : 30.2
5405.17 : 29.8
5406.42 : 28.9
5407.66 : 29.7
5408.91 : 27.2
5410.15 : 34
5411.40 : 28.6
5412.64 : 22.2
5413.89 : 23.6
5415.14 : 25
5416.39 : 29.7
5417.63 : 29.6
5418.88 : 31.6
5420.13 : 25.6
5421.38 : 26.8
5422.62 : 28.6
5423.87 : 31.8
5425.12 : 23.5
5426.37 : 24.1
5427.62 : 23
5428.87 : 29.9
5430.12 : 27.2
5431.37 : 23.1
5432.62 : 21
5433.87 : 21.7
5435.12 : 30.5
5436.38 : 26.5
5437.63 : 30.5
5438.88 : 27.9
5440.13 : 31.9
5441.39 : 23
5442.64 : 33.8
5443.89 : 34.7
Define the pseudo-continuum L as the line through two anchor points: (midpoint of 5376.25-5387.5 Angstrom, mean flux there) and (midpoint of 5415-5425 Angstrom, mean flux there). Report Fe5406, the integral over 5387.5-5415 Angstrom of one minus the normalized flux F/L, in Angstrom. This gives 2.9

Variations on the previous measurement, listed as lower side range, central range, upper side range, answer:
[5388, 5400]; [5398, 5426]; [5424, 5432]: -3.1 Angstrom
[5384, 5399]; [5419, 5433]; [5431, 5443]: 0.3 Angstrom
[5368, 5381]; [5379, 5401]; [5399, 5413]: 0.8 Angstrom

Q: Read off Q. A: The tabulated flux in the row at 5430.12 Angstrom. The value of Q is 27.2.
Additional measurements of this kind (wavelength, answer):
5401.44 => 29.1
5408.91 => 27.2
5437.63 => 30.5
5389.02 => 23.9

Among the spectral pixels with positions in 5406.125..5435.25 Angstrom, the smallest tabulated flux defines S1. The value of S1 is 21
